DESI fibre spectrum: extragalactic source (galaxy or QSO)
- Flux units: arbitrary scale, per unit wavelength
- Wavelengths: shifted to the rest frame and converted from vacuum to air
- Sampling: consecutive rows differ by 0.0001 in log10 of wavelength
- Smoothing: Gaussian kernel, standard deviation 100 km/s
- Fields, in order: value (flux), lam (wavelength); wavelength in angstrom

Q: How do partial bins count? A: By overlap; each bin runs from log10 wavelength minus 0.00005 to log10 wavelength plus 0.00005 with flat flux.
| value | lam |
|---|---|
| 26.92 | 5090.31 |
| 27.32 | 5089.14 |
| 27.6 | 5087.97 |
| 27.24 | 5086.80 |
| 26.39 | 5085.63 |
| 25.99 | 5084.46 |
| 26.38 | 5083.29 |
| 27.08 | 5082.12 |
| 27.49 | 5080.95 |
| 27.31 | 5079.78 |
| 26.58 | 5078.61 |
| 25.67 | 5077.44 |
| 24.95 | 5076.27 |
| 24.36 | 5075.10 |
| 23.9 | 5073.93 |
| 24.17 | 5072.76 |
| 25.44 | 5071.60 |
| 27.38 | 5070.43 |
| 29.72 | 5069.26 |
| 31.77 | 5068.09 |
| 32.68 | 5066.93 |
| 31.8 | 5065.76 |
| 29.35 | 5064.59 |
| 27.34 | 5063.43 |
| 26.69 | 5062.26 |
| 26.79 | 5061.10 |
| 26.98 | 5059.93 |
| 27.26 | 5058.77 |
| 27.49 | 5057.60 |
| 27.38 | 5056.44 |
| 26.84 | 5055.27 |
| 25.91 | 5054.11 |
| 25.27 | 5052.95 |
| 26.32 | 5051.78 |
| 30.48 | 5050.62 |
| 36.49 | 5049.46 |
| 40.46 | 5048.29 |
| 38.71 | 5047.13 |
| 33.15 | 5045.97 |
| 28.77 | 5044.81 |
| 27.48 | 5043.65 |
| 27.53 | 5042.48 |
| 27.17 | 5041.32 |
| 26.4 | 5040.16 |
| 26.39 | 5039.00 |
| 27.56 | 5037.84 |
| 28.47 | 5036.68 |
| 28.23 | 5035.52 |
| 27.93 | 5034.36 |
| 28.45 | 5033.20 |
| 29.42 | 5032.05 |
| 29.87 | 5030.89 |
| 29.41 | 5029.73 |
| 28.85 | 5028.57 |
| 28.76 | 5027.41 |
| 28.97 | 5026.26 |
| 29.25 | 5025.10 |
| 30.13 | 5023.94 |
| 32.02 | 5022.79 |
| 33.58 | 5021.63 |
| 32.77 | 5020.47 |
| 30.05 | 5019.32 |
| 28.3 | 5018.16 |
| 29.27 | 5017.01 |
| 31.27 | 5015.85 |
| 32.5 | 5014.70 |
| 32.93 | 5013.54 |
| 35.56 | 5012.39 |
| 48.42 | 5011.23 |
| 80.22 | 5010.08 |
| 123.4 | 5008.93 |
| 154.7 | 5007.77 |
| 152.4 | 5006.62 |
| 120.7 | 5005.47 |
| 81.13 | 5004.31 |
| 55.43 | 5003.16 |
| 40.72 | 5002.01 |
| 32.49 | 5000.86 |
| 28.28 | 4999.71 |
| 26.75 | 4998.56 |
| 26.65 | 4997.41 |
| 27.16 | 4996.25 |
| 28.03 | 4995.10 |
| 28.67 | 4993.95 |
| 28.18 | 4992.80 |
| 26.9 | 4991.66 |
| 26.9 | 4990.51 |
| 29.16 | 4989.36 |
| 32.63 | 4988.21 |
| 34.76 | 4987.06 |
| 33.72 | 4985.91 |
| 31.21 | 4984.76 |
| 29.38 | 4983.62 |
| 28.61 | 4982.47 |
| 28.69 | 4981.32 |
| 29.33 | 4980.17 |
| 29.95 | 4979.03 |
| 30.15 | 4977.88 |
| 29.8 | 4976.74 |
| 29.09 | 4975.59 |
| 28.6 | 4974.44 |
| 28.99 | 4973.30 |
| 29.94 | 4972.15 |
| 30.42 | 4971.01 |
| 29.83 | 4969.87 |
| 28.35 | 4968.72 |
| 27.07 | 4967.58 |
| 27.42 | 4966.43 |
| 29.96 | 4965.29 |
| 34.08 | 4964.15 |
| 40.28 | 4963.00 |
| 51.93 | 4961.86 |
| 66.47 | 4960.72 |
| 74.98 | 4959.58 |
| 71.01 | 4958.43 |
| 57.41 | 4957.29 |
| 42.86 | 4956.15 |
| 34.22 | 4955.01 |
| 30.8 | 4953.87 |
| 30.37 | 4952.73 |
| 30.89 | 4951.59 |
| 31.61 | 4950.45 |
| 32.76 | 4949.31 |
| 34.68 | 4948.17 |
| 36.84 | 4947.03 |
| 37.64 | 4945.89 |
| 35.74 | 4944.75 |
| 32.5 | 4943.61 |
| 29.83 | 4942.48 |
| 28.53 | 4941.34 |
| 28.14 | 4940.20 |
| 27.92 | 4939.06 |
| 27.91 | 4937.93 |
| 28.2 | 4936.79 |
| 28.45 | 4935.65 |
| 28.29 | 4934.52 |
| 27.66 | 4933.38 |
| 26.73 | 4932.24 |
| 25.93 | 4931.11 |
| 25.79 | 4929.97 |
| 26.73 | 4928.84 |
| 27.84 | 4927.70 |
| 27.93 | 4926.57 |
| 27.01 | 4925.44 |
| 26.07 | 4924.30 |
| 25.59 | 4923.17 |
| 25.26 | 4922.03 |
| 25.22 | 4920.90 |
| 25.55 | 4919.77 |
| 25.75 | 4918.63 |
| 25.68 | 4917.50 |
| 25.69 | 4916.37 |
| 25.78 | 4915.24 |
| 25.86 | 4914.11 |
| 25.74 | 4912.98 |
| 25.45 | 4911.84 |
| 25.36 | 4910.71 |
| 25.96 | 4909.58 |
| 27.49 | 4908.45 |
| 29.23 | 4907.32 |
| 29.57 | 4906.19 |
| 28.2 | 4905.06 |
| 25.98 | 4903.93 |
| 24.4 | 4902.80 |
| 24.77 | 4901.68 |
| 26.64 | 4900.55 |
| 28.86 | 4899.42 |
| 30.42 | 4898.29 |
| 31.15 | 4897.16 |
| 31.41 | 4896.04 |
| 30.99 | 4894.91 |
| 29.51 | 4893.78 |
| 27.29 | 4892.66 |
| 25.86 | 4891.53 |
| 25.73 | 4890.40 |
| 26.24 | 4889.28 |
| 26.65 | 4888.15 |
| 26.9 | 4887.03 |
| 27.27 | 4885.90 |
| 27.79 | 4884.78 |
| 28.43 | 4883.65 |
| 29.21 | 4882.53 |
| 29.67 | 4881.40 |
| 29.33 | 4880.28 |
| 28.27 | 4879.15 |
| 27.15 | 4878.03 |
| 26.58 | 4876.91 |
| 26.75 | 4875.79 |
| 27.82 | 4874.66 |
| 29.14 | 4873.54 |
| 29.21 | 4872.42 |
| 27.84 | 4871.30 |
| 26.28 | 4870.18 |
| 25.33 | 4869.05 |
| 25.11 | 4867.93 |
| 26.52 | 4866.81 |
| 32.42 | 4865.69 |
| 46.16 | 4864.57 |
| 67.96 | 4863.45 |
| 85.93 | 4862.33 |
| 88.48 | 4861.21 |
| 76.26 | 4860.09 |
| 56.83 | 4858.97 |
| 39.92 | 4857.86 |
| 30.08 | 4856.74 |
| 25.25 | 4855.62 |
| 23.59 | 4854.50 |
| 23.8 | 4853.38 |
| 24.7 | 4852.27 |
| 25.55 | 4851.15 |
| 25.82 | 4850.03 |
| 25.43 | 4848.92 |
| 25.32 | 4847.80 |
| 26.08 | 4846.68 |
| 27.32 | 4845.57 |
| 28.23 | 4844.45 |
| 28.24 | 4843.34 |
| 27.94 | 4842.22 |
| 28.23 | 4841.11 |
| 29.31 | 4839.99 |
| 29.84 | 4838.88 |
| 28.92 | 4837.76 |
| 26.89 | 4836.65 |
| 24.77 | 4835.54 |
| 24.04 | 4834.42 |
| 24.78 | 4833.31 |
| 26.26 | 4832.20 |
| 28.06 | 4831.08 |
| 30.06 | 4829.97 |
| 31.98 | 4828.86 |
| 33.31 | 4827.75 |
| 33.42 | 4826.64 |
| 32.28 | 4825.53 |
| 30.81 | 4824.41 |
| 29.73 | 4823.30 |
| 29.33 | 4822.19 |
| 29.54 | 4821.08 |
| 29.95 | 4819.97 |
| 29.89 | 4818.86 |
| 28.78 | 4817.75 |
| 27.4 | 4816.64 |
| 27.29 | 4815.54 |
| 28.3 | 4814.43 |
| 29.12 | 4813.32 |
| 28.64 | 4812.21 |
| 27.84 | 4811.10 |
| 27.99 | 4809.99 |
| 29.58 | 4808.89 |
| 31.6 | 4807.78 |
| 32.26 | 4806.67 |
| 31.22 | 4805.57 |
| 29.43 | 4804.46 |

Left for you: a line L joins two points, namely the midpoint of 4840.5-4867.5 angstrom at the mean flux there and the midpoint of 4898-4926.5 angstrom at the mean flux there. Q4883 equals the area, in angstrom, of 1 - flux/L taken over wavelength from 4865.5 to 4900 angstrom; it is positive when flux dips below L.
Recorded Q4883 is 4.4 angstrom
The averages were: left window 38.1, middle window 28.1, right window 26.4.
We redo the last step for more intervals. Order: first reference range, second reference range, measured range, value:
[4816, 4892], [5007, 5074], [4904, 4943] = 7.04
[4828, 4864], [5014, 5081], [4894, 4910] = 2.38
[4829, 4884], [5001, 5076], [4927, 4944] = 3.50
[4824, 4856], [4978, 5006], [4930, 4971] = -1.76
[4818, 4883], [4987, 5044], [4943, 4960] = -1.19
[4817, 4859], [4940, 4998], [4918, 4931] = 2.45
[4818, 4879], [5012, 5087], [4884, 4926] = 6.20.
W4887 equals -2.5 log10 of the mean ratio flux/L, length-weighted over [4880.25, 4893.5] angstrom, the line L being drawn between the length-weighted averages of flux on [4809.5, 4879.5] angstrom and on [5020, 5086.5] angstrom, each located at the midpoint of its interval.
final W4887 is 0.14 mag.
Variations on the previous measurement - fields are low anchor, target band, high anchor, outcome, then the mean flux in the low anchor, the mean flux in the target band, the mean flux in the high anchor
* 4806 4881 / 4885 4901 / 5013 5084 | 0.11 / 32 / 28.2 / 28.9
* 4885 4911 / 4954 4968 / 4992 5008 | -0.02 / 27.7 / 46.2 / 56.9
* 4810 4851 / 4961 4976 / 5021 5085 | -0.15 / 28.4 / 32.7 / 28.5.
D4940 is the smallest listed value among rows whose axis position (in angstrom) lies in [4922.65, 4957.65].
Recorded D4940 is 25.59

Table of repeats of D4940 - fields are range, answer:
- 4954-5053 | 25.27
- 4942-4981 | 27.07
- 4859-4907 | 24.4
